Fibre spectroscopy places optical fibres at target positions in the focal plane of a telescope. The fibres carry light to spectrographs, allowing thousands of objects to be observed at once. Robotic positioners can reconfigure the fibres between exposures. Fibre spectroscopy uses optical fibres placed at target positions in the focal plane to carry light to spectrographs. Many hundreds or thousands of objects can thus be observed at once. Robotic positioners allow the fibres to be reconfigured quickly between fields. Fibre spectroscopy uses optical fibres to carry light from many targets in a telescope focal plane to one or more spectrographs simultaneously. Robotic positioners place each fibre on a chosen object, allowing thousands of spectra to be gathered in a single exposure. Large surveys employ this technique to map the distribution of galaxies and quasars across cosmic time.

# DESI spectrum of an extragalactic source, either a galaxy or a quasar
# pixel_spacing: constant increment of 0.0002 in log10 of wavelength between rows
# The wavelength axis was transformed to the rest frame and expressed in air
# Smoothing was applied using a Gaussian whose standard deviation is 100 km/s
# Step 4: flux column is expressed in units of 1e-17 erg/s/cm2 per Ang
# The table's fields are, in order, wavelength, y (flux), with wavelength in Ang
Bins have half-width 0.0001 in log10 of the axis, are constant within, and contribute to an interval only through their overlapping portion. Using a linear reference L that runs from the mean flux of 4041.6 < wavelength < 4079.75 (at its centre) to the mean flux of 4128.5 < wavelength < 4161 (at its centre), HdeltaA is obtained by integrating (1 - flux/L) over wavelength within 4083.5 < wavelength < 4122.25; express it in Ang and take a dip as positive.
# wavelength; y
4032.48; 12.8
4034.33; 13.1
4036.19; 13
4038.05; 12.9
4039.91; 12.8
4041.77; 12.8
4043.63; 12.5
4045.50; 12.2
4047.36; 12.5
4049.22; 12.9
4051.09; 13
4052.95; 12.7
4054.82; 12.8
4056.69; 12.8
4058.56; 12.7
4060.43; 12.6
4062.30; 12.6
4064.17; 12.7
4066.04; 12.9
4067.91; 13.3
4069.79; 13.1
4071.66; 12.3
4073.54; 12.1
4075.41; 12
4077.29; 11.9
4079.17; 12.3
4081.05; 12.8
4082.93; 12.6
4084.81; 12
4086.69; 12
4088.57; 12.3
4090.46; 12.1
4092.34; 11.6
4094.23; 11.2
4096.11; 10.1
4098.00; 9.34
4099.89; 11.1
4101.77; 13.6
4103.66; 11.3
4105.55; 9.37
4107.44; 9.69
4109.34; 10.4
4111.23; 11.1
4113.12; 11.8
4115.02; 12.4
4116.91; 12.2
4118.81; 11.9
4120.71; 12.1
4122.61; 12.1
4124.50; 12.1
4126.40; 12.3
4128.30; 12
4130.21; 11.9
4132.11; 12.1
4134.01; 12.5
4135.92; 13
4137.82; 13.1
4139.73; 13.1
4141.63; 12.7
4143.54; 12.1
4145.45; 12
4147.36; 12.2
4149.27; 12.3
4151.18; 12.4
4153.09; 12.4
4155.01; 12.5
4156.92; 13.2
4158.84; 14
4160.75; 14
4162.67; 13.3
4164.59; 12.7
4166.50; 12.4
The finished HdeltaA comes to 3.7 Ang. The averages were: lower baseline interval 12.6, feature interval 11.4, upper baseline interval 12.6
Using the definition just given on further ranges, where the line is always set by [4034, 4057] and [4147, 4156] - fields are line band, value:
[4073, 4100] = 1.9 Ang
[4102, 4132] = 2.2 Ang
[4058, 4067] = 0.0 Ang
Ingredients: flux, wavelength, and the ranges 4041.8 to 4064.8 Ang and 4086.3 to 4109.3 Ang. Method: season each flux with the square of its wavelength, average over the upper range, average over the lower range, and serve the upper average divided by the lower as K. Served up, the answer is 0.9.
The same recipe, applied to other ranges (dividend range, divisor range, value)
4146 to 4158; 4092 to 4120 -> 1.15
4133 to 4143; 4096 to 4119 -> 1.17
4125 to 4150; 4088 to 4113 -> 1.15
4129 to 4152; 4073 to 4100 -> 1.09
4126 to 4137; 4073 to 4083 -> 1.03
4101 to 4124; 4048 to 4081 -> 0.93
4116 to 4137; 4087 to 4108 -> 1.11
